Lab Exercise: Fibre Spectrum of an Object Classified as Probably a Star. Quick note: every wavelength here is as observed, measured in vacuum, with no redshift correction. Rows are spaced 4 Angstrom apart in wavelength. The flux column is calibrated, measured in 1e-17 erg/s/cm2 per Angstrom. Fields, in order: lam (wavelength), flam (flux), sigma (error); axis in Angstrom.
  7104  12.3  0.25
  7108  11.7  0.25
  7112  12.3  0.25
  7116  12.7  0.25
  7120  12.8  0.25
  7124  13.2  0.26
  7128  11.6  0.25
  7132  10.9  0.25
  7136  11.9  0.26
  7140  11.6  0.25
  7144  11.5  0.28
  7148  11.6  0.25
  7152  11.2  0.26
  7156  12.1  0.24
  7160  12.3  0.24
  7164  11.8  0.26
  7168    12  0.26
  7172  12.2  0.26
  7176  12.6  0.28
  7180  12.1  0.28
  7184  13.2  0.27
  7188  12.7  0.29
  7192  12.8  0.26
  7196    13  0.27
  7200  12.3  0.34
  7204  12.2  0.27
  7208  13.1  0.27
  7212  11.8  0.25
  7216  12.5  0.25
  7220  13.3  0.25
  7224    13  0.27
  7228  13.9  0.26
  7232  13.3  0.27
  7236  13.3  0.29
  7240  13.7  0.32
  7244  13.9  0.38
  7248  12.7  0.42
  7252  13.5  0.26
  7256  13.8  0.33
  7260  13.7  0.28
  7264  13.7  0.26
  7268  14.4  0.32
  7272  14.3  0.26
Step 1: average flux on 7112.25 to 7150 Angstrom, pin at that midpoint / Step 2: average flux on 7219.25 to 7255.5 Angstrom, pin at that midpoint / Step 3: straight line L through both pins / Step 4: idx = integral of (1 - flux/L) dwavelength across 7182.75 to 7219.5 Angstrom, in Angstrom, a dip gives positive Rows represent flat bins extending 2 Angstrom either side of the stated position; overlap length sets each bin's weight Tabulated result 0.8 Angstrom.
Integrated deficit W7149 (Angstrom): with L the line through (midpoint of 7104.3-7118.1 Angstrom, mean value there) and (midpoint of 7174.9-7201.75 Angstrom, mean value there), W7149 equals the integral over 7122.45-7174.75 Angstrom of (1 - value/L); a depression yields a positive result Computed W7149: 2.6 Angstrom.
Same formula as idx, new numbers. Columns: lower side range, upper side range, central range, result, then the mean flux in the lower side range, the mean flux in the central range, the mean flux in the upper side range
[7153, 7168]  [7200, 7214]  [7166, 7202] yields -1.1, 12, 12.5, 12.4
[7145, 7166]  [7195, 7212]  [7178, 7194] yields -0.6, 11.8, 12.7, 12.5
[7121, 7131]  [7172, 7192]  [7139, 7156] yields 1.2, 12.3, 11.5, 12.6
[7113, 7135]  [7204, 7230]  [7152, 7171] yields 0.8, 12.2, 12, 12.9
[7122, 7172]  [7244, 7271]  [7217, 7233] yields -0.2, 11.8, 13.3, 13.7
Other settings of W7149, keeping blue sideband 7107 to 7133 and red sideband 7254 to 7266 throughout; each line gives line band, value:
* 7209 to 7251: 0.8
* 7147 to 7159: 0.9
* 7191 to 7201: 0.2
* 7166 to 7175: 0.4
